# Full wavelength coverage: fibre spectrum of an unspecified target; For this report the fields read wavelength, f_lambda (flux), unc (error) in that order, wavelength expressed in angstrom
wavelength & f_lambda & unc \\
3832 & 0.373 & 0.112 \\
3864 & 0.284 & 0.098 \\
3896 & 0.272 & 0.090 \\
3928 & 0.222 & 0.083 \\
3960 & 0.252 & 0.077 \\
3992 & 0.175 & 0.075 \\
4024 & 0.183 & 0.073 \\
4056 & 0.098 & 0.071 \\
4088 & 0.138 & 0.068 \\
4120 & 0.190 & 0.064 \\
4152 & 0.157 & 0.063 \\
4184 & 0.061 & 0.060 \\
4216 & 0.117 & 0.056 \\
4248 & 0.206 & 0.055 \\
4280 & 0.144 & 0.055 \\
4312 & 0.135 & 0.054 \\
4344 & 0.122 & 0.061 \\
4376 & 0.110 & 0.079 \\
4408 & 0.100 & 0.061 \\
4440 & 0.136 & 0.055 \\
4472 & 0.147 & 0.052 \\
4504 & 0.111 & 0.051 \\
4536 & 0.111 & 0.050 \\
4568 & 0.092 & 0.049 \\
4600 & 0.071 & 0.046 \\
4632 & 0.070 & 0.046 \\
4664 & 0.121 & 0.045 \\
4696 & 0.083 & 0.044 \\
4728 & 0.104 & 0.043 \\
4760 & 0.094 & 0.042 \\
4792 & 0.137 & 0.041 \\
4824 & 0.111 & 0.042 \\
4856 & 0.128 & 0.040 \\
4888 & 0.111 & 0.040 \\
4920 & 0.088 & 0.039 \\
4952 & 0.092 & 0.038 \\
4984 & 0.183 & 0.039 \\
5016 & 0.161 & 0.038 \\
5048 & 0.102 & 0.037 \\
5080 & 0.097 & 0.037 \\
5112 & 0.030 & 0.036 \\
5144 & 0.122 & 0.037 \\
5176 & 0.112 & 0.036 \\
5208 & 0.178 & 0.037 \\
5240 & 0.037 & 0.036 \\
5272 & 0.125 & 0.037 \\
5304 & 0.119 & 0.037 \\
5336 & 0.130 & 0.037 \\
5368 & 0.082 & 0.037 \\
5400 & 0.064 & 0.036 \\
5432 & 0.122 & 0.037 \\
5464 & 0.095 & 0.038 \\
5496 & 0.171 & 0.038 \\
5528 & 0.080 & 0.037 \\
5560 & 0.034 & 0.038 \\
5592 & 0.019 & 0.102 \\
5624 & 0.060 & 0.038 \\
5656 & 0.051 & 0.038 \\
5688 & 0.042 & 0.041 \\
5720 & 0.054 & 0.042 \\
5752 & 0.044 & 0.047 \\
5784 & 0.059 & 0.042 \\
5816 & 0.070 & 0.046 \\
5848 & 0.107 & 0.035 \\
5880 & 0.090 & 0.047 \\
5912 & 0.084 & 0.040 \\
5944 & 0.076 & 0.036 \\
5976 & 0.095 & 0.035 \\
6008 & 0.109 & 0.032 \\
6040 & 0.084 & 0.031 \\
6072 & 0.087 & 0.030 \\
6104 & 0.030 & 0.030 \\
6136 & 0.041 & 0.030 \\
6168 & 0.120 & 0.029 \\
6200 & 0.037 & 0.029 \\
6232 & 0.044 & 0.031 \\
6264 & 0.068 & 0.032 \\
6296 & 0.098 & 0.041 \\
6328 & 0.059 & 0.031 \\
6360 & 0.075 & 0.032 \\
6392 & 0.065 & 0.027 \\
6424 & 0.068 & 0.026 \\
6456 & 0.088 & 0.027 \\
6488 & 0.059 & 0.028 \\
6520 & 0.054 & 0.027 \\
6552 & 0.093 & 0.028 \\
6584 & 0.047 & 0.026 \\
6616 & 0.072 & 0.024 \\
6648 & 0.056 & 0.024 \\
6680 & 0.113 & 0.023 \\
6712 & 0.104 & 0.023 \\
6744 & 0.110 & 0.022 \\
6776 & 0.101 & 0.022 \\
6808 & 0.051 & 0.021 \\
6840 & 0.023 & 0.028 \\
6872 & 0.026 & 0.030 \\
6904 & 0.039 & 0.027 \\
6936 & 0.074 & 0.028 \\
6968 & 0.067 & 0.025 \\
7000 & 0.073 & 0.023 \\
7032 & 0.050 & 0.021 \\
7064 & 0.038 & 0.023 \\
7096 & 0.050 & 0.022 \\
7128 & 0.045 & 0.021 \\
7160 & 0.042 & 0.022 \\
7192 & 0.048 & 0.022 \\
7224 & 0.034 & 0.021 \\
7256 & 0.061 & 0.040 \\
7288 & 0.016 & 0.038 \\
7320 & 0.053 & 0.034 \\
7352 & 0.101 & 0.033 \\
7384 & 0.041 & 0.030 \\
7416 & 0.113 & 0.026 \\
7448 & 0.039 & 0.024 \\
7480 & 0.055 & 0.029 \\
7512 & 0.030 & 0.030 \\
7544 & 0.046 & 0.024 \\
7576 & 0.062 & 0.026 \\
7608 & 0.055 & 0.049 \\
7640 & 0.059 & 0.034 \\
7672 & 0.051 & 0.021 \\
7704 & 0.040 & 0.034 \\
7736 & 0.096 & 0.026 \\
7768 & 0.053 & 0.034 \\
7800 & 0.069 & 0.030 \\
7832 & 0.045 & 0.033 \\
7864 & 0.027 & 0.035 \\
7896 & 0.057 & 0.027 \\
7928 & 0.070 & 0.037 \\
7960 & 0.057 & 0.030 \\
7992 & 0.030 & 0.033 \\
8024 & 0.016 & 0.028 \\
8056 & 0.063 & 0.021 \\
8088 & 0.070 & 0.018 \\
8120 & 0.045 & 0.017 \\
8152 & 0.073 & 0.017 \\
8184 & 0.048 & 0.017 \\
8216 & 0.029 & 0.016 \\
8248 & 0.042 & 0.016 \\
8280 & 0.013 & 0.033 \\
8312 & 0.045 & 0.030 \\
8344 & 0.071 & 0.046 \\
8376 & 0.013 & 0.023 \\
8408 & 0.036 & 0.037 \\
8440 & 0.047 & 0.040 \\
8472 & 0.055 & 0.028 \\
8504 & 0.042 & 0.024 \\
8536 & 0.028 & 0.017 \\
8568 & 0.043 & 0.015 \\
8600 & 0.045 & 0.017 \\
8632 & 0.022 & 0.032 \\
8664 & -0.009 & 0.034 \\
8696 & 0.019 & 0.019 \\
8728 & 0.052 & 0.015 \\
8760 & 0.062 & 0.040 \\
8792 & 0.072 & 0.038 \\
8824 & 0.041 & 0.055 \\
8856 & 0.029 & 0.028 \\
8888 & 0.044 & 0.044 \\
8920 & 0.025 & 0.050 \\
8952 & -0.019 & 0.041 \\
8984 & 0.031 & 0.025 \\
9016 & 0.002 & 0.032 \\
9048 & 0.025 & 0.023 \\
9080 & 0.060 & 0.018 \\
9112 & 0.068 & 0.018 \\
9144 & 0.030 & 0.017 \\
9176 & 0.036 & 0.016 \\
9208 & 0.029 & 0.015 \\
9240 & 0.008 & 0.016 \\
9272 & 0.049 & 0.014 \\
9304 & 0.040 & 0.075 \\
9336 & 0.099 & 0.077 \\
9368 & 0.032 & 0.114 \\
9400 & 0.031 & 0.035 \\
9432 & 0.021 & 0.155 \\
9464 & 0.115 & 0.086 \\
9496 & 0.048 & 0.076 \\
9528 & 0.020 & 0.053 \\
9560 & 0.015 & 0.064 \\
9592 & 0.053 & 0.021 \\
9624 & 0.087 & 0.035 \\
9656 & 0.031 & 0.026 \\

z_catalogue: 0.10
